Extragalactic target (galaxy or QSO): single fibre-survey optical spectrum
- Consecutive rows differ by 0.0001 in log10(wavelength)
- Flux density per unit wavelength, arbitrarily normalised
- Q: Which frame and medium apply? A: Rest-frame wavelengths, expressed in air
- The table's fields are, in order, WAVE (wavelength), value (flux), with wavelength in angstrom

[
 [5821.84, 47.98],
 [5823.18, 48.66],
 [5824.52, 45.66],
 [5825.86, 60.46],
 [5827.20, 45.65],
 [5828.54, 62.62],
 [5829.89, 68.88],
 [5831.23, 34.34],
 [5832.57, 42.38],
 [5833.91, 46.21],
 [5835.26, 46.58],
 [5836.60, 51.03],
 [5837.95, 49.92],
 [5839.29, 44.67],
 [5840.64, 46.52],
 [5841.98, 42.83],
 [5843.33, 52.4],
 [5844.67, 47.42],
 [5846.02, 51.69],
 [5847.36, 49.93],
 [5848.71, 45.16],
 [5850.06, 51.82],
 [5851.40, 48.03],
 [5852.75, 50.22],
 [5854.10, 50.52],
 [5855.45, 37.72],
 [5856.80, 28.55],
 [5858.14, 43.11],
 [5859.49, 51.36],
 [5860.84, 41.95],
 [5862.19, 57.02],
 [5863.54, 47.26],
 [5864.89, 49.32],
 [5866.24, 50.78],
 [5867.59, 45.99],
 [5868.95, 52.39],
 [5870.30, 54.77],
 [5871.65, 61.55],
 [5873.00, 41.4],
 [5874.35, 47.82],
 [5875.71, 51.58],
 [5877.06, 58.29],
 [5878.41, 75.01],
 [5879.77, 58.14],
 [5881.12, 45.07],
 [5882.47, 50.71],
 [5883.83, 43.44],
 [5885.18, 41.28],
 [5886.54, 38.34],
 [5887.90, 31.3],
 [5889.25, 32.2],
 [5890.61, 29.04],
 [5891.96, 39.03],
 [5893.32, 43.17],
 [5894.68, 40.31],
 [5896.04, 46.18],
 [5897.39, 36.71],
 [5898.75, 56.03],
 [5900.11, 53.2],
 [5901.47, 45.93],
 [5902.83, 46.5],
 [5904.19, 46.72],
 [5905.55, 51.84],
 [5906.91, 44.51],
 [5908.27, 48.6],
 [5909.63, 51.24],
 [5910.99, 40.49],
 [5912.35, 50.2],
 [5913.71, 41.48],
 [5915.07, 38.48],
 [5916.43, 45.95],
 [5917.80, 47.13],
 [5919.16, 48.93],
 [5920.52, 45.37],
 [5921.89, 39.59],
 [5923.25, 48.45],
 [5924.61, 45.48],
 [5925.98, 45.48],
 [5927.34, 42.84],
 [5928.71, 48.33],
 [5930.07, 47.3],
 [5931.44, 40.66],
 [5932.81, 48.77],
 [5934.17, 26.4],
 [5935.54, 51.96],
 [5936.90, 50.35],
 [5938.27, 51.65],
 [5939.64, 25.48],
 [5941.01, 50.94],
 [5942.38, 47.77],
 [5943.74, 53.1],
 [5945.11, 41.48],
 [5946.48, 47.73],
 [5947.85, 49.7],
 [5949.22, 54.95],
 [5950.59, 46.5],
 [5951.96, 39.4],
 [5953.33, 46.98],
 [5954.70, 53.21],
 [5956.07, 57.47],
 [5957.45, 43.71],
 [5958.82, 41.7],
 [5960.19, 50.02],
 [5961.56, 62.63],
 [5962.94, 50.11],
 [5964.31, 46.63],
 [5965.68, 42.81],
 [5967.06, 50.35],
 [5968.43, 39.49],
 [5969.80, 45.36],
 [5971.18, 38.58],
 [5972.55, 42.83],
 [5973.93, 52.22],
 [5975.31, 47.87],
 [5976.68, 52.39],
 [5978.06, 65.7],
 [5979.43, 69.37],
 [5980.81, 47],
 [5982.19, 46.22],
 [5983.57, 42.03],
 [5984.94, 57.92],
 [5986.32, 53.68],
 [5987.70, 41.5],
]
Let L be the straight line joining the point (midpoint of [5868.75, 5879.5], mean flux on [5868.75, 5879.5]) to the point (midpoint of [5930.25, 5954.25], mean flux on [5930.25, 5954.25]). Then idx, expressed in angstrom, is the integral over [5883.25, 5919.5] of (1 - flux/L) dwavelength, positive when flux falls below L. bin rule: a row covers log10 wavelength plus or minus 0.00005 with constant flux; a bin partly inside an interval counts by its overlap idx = 5.5 angstrom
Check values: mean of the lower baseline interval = 55.6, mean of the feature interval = 43.6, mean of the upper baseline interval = 45.6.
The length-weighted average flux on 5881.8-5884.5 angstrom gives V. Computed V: 47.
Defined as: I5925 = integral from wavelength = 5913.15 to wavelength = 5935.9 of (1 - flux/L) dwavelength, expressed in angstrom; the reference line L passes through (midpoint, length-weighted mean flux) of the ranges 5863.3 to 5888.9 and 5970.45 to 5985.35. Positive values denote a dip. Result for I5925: 2.73 angstrom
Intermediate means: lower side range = 49.5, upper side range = 51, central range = 44.2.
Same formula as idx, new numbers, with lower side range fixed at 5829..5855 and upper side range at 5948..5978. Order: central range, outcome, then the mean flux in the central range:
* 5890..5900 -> 1.27 angstrom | 42.3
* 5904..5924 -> 1.01 angstrom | 45.9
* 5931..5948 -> 1.16 angstrom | 45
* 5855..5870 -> 0.66 angstrom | 46.3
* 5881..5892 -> 2.22 angstrom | 38.6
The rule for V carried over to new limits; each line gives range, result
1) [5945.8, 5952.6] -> 47.7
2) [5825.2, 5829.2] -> 56.3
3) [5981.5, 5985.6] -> 48.7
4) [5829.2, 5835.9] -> 47.7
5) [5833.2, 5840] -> 47.6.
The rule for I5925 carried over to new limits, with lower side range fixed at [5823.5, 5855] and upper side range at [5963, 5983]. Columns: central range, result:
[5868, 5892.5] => 0.9 angstrom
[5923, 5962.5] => 1.8 angstrom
